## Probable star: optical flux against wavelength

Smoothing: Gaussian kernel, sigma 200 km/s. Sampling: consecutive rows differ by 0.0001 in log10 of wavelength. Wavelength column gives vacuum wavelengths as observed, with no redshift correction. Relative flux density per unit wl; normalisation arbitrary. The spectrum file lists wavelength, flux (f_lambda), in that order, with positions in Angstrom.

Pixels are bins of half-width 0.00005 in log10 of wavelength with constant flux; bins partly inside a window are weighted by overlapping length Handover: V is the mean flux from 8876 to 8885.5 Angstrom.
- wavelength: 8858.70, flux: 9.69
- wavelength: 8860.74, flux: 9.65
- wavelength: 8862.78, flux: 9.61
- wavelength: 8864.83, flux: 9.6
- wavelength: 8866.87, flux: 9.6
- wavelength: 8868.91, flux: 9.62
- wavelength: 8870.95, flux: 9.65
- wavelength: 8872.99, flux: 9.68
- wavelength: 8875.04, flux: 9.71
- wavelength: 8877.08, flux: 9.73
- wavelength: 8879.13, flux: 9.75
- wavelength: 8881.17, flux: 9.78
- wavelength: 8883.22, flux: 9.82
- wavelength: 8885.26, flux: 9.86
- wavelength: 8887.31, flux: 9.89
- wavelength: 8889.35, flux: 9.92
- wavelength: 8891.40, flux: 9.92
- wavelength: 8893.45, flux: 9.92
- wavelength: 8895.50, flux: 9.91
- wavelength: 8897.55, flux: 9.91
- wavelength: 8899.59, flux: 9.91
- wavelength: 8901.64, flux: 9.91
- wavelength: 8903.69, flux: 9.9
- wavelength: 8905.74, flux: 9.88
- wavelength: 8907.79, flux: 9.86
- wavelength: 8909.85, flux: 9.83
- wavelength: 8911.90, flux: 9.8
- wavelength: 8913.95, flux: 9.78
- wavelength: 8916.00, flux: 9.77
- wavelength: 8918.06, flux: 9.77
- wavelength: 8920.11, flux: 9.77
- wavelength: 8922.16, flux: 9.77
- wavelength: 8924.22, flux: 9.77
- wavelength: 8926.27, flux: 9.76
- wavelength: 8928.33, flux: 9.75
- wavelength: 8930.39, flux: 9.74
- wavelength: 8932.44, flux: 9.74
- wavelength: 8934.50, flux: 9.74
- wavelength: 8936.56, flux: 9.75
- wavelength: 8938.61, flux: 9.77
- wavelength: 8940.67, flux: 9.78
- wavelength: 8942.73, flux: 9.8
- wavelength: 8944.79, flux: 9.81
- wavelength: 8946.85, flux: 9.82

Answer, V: 9.79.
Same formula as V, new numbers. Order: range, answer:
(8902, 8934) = 9.79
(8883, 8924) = 9.85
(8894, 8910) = 9.89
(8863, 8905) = 9.8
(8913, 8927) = 9.77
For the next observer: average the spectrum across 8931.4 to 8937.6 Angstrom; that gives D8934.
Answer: 9.76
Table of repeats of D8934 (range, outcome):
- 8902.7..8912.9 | 9.85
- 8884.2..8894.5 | 9.9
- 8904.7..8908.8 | 9.87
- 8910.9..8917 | 9.79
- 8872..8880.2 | 9.71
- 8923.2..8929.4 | 9.75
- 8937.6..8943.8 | 9.78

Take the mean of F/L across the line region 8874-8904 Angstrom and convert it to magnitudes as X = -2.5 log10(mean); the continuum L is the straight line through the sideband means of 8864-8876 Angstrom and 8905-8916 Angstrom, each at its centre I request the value -0.014 mag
